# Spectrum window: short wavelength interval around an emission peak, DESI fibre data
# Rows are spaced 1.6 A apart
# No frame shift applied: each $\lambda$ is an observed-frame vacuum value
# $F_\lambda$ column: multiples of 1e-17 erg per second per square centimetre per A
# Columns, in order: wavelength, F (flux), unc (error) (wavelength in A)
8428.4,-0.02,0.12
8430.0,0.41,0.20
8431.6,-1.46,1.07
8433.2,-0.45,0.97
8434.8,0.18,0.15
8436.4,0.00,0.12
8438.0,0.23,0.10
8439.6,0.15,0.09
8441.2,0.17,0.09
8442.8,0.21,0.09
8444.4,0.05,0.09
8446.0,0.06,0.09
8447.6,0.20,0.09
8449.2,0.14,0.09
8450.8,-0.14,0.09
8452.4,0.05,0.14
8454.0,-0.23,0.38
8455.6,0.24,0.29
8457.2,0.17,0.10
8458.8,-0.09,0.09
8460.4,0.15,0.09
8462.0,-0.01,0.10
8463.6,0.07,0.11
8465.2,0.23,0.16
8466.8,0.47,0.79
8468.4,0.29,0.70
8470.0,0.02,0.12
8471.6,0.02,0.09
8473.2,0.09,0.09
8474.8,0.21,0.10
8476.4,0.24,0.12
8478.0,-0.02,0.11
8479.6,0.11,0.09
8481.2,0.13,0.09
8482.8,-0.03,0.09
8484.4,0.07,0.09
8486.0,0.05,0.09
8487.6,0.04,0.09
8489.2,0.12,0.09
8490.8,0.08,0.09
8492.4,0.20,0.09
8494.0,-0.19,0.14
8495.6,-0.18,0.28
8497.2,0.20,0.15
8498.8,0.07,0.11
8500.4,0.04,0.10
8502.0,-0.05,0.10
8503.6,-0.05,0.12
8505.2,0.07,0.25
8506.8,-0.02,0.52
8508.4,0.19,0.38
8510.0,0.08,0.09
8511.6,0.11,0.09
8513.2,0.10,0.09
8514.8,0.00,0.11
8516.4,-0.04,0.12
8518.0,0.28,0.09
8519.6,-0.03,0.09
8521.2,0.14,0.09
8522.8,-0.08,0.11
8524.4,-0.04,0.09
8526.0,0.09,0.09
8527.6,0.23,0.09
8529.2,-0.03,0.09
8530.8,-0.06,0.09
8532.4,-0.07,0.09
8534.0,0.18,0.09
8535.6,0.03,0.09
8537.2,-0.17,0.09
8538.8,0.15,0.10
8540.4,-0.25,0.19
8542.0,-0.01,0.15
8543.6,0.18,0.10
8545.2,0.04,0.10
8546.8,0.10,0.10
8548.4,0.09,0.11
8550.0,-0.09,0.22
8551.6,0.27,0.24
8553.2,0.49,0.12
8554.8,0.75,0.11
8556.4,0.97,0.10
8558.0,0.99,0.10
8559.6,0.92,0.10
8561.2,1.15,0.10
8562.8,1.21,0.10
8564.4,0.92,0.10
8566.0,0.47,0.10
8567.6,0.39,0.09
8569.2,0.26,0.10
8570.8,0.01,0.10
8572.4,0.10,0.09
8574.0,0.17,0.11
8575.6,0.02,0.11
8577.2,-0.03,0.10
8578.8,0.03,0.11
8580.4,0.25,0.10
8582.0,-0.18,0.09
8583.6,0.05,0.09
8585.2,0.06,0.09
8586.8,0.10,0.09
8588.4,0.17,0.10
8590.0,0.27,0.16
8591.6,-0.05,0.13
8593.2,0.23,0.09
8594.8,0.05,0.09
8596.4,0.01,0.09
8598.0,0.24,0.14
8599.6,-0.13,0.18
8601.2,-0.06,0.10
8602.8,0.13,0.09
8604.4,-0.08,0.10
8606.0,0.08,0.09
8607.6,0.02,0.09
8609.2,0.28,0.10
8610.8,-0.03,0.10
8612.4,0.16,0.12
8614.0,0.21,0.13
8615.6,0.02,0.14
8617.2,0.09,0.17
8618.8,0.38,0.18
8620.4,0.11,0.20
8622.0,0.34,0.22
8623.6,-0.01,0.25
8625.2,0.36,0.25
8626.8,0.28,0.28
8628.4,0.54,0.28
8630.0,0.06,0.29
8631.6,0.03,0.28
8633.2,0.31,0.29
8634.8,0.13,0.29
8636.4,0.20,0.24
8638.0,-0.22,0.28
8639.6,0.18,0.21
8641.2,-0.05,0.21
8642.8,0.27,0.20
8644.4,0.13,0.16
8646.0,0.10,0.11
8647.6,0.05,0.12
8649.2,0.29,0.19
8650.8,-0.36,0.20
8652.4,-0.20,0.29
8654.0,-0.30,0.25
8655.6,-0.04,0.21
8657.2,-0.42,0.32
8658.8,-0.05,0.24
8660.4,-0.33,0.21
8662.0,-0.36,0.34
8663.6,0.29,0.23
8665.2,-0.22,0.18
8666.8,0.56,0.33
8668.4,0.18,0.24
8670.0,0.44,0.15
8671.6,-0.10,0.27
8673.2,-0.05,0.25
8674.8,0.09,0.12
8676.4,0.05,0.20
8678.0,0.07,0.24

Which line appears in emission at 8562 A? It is [O II] 3727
